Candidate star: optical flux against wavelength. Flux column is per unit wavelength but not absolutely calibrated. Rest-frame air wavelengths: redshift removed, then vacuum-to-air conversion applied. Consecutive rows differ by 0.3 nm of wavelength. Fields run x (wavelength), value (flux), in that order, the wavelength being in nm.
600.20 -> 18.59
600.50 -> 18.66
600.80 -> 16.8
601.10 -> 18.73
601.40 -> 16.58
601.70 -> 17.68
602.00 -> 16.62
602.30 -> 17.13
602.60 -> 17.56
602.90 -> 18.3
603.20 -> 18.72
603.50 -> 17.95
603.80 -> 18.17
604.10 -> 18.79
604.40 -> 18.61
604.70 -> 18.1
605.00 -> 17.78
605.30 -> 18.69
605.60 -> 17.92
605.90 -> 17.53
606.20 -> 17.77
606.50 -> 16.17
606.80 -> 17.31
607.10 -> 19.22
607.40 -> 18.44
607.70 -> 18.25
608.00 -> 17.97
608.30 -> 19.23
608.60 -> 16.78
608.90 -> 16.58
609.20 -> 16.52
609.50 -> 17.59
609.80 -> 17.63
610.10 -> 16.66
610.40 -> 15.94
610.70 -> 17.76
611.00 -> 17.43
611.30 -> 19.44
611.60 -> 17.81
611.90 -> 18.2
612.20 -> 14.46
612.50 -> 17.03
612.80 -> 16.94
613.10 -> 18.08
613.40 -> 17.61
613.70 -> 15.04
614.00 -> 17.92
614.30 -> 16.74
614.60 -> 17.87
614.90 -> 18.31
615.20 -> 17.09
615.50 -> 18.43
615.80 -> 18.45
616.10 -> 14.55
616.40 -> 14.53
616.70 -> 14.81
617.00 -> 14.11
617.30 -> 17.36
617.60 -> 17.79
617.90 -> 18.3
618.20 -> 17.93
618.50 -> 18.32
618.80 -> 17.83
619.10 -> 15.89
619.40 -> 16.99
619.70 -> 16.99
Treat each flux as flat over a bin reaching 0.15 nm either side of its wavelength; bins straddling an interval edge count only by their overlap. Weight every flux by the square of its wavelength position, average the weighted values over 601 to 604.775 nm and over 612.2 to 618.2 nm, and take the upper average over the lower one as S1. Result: 1.0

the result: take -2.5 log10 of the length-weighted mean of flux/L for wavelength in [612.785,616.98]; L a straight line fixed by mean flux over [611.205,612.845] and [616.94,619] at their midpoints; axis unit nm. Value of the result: 0.04 mag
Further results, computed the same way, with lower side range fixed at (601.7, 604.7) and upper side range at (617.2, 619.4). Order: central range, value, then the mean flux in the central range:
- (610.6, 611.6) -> -0.02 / 18.2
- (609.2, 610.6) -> 0.05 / 16.9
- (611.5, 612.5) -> 0.06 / 16.8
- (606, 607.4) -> 0.01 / 17.7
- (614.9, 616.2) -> 0.02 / 17.4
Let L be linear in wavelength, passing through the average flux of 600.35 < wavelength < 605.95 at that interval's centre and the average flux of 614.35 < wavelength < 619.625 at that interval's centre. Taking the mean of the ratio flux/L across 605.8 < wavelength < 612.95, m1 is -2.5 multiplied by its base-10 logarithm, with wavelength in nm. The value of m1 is 0.00 mag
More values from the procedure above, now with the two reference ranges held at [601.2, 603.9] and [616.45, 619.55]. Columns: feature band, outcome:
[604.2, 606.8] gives -0.02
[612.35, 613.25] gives -0.01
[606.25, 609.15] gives -0.02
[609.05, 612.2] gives -0.01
